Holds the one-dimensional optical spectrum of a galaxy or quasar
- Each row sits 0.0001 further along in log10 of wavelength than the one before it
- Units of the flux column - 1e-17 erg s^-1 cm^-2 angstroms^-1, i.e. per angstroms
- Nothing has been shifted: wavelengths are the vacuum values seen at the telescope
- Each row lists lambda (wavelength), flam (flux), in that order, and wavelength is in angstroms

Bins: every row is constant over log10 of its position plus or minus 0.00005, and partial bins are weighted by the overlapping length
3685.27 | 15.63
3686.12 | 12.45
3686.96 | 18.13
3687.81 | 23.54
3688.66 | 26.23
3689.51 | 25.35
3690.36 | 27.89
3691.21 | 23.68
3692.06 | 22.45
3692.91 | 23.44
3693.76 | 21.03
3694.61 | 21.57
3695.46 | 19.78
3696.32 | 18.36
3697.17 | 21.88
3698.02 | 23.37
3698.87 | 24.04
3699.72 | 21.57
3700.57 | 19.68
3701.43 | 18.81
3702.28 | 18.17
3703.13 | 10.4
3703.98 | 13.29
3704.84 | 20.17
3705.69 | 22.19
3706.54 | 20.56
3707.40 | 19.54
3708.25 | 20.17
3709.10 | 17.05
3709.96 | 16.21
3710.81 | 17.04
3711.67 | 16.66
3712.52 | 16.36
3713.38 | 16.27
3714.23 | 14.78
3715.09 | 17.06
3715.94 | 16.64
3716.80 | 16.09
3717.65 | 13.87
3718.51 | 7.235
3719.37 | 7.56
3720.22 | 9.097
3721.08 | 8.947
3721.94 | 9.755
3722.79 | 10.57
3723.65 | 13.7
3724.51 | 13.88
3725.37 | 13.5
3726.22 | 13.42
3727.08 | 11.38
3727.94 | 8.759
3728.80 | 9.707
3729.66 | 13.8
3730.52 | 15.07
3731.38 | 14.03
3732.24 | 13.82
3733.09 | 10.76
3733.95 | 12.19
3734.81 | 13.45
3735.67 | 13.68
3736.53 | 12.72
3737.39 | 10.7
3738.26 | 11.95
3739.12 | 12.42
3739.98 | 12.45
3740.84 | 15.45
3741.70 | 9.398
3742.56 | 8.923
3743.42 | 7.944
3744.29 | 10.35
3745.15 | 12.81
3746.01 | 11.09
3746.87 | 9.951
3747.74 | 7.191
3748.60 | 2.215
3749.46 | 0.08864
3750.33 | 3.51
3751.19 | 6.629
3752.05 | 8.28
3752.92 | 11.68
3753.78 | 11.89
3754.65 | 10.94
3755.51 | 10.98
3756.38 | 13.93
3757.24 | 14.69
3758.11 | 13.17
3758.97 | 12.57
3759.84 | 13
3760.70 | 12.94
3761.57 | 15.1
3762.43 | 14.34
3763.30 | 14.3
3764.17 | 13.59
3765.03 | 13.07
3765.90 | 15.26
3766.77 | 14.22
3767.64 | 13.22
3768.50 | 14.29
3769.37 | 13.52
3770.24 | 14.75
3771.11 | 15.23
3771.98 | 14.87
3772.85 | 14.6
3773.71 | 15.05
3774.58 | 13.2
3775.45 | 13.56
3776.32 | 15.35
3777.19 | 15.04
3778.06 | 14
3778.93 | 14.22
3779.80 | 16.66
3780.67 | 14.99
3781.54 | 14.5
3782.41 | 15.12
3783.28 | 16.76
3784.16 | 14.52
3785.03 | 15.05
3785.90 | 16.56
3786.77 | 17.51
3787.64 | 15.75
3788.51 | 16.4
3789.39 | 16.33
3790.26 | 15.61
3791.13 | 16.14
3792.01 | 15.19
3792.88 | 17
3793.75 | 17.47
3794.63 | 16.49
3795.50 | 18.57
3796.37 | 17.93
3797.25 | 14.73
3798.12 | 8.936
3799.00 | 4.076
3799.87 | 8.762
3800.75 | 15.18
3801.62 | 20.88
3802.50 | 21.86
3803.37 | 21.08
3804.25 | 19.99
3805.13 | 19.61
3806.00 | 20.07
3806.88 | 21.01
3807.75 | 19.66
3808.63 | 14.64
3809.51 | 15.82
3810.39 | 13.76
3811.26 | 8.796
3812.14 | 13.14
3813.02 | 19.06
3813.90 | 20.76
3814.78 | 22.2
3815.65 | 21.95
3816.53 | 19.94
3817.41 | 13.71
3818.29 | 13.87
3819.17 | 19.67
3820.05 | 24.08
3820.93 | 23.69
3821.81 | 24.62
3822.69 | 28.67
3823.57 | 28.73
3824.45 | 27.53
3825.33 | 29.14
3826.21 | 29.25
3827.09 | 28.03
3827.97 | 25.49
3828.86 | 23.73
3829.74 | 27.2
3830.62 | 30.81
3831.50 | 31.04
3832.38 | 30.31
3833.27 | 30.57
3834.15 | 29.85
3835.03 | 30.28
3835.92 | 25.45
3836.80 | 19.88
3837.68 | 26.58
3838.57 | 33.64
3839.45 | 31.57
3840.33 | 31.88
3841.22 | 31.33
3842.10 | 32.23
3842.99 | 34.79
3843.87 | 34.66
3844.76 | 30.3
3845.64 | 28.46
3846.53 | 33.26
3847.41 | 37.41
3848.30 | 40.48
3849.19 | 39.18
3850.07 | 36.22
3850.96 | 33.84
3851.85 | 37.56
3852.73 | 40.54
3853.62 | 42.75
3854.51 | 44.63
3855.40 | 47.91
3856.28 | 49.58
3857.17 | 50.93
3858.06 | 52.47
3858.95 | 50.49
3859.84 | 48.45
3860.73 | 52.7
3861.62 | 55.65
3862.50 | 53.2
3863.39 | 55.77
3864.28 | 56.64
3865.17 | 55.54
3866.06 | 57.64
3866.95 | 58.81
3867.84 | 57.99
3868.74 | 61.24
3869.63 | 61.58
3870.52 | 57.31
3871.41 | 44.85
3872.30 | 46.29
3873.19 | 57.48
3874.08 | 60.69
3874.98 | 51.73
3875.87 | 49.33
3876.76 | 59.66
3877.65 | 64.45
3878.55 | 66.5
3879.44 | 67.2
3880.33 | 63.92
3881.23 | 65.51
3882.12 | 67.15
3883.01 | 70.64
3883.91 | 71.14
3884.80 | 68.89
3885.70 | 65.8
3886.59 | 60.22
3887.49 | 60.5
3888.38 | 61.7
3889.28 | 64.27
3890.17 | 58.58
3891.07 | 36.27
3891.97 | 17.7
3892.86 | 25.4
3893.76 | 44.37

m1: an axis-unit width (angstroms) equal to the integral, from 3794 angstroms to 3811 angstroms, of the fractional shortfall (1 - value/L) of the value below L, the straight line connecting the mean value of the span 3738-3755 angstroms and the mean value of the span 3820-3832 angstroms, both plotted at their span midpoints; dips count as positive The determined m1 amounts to 4.35 angstroms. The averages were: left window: 9.22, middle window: 16.4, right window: 27.4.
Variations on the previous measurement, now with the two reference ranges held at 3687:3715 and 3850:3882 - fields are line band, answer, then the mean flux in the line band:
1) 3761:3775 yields 8.1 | 14.3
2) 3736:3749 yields 8.2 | 10.4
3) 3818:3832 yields 5.9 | 26.1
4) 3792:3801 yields 5.8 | 14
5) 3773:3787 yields 8.2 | 15.1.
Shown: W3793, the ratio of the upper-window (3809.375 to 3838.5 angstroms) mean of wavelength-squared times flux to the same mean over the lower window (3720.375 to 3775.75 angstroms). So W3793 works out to 2.1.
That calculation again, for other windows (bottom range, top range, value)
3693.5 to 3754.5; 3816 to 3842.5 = 2.07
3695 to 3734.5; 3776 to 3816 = 1.11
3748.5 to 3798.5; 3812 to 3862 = 2.40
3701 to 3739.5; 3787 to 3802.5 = 1.13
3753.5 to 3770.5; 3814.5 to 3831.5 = 1.88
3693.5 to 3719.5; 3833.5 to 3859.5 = 2.22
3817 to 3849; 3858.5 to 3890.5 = 2.12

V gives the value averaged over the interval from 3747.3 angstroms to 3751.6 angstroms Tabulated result 3.91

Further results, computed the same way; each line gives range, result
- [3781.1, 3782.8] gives 14.8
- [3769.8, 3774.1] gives 14.9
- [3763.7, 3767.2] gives 14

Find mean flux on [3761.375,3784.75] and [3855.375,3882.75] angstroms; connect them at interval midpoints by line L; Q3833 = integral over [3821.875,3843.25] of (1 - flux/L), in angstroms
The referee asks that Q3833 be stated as 6.1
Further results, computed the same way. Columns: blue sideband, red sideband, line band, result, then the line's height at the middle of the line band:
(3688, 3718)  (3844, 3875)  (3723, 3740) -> 8.35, 24.7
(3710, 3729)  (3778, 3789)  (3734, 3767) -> 6.98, 14.2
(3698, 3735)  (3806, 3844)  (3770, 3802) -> 9.17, 21.1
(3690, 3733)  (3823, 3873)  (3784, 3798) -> 6.45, 30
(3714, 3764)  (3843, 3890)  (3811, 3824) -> 5.87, 36.9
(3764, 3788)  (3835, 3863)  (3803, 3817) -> 4.18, 26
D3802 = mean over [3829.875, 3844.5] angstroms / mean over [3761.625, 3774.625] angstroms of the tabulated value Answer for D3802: 2.12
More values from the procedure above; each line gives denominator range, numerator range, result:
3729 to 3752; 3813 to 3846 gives 2.57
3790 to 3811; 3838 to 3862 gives 2.44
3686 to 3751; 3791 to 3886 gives 2.38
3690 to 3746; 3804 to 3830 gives 1.39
